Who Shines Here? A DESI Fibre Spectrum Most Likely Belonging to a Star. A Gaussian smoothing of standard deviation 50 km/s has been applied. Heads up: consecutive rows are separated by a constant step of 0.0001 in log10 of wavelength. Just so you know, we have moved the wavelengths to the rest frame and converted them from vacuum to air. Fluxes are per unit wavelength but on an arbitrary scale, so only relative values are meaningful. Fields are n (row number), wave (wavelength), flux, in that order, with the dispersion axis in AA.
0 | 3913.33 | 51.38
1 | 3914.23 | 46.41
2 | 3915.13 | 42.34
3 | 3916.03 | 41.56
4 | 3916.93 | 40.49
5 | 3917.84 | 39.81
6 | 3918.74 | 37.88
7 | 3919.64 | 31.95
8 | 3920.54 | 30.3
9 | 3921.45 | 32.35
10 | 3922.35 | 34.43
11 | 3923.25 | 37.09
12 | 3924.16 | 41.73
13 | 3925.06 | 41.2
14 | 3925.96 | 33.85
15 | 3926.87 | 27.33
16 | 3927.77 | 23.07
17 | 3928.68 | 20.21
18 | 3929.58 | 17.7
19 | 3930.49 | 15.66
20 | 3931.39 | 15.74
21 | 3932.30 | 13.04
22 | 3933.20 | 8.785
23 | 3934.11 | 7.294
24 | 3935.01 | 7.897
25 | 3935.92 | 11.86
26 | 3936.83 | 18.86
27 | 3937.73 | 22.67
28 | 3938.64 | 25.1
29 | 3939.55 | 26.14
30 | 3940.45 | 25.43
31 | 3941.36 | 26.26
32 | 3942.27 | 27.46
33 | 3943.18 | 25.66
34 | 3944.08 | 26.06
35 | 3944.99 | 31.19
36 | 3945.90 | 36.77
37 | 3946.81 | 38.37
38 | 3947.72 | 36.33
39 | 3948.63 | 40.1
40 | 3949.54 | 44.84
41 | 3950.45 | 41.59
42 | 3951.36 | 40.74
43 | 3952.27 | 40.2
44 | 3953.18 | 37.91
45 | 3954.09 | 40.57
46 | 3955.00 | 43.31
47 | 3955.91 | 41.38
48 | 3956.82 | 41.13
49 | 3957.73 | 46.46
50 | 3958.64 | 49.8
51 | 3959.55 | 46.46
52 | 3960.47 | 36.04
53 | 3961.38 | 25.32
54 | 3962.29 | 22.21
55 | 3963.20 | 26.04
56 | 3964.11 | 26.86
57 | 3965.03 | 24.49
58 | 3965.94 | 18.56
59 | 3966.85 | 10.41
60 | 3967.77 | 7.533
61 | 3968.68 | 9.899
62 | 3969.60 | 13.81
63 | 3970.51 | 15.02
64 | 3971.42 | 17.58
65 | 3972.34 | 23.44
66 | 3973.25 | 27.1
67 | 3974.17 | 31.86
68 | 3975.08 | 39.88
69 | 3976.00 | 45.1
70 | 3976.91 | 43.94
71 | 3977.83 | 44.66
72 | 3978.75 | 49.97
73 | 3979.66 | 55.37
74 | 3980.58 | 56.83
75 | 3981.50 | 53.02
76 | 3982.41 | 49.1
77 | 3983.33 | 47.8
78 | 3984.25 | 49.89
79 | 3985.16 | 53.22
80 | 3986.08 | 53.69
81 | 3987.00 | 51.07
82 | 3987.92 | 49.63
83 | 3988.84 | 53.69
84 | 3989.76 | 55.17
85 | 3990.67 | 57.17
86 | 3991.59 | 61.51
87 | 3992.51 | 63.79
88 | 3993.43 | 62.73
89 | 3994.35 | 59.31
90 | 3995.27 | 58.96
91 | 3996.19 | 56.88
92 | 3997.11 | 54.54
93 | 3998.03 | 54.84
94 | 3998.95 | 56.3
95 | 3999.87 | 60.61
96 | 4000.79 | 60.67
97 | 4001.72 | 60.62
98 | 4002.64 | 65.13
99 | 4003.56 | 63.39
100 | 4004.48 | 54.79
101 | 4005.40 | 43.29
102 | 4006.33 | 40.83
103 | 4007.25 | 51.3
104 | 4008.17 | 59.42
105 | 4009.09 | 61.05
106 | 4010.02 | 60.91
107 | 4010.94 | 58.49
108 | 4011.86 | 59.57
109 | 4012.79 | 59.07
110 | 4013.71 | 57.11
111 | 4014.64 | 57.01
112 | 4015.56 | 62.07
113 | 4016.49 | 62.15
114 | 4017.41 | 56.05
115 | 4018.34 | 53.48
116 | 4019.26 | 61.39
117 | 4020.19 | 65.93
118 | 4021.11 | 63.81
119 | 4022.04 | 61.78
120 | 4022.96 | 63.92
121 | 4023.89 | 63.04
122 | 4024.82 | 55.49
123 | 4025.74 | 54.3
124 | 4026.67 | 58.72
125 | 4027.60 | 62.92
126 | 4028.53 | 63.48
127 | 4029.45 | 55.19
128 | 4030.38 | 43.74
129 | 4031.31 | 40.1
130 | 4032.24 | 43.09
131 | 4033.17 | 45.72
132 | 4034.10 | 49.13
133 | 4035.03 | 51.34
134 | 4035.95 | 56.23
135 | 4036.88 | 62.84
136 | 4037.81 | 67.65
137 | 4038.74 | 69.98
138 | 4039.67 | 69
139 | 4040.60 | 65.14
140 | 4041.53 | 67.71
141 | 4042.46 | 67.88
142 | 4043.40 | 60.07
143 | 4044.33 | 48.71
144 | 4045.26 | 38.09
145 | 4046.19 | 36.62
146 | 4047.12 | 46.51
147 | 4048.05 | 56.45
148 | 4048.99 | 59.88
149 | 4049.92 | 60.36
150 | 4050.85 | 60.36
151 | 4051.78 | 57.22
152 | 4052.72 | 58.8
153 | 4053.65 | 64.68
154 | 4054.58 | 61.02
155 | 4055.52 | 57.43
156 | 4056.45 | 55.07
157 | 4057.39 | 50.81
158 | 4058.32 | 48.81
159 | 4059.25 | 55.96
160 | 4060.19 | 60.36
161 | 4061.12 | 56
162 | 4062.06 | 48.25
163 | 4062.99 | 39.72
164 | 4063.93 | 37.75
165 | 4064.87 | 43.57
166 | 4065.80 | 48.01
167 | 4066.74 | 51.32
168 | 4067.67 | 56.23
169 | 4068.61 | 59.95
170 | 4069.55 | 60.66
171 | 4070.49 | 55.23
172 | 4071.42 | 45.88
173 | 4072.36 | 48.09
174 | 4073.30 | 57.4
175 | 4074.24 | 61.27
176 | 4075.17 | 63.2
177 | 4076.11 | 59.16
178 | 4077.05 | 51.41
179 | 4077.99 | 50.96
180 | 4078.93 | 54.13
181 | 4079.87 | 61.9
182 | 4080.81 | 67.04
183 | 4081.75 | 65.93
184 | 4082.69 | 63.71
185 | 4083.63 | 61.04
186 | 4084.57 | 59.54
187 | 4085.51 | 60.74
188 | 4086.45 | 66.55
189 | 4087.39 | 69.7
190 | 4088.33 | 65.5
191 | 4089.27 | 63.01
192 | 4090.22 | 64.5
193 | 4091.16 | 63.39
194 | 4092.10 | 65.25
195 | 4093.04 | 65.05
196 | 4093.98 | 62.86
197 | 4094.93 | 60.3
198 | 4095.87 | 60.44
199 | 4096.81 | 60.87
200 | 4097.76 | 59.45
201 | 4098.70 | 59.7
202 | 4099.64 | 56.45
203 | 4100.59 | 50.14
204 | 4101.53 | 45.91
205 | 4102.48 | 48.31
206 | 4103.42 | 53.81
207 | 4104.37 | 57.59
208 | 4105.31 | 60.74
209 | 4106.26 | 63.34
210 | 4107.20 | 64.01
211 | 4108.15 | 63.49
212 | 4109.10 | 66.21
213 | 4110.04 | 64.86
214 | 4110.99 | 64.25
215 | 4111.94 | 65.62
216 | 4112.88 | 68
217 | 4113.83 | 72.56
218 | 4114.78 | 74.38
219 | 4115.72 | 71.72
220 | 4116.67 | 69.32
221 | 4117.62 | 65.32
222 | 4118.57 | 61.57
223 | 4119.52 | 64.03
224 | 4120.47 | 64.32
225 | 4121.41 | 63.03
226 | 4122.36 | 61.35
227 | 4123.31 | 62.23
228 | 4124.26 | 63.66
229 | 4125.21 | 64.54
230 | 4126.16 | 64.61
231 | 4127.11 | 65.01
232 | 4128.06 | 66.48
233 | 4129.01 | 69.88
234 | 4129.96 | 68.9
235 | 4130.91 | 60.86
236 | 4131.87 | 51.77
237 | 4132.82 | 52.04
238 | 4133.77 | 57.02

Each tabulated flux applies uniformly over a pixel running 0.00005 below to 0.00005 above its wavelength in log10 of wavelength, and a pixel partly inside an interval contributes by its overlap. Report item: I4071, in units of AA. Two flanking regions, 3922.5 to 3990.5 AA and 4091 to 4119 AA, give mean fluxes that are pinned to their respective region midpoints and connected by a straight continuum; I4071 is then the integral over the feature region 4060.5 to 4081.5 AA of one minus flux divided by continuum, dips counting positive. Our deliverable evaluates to 0.7 AA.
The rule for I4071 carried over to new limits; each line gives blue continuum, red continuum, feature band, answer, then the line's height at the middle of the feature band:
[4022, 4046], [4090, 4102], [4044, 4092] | 1.8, 58.3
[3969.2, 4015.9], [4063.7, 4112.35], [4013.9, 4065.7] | -1.1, 54.9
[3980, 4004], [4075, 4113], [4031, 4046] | 0.6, 58.5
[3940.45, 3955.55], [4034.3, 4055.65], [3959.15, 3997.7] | 2.5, 42.9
